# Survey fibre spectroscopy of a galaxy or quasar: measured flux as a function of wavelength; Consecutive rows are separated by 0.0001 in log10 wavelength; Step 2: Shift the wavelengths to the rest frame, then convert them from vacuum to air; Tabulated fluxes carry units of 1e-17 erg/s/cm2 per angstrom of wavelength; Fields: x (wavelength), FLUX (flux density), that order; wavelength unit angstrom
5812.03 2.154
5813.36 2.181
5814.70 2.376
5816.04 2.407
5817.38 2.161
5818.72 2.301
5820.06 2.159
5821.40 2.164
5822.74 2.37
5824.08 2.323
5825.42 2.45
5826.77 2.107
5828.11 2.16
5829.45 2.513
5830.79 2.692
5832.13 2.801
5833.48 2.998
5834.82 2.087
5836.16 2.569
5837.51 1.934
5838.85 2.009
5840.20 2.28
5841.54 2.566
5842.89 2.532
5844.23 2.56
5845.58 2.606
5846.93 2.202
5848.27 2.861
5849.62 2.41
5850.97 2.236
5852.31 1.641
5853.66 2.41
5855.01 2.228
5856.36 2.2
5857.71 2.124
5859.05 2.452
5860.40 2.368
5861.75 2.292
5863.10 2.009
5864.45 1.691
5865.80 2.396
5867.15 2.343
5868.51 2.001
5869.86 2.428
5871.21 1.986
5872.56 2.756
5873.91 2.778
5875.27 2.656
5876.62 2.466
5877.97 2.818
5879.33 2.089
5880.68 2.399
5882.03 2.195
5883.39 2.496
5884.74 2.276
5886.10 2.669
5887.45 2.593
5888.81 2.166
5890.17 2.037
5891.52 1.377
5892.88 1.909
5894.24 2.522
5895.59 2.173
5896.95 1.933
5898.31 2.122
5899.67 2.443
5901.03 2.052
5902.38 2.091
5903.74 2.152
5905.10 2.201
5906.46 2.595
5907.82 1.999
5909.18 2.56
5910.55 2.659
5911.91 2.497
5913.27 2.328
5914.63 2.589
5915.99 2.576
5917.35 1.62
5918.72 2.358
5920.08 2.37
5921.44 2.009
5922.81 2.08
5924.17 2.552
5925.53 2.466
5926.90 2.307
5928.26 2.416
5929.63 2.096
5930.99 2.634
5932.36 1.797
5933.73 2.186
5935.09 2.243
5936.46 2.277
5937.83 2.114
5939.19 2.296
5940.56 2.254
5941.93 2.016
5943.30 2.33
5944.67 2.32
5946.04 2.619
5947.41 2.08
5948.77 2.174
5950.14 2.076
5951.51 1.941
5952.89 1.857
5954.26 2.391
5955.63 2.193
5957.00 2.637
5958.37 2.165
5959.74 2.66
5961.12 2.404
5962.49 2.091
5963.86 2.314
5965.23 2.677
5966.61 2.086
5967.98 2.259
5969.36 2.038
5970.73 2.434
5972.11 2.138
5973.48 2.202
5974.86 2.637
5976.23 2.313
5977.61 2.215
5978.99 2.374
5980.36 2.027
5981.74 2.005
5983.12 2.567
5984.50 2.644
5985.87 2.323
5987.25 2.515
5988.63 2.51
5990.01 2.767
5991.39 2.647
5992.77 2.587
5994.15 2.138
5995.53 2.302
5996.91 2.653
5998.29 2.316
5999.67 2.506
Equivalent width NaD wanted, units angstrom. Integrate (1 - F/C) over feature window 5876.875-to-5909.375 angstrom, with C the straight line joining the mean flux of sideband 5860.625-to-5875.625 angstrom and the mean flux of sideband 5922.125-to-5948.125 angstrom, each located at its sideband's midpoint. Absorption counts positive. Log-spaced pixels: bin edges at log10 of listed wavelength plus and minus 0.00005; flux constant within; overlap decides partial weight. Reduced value 0.6 angstrom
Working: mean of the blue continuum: 2.3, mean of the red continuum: 2.27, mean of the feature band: 2.24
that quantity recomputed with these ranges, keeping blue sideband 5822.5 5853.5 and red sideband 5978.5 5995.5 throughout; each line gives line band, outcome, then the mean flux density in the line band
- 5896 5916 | 0.8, 2.31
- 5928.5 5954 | 2.3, 2.19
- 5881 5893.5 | 1.0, 2.2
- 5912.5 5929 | 0.7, 2.31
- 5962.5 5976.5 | 0.7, 2.3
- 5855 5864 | 0.6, 2.23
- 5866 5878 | -0.3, 2.45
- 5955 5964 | 0.2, 2.36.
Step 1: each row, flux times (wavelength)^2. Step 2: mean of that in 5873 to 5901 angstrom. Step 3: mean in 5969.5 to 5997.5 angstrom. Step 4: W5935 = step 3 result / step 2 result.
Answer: 1.07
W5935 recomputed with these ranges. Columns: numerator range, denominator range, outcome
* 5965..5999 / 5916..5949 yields 1.08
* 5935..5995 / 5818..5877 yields 1.03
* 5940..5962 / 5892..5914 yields 1.02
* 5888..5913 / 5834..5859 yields 0.97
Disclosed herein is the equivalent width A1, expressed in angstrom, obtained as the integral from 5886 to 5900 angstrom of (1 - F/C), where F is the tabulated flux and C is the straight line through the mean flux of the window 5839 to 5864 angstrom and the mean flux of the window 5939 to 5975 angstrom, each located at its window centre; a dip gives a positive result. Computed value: 0.90 angstrom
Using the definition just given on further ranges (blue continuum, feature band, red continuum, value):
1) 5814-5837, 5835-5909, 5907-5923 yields 2.0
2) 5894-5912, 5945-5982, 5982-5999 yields 2.4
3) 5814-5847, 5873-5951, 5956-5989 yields 2.4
